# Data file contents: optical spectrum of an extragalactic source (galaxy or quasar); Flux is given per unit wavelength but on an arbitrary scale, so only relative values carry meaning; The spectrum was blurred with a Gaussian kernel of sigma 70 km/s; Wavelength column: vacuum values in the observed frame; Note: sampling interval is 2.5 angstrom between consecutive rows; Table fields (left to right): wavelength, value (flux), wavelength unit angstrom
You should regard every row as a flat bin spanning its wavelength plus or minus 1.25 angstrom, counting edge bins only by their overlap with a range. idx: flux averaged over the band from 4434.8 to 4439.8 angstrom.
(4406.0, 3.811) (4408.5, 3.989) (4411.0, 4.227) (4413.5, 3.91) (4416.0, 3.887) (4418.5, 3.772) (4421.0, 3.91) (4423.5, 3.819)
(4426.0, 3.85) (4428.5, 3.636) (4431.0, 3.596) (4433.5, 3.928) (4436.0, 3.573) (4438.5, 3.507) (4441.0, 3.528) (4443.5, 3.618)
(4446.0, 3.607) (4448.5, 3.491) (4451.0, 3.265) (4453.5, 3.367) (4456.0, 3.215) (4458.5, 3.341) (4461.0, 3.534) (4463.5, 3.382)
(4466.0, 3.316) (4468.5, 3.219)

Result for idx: 3.54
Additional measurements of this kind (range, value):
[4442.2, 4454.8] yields 3.47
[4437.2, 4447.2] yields 3.56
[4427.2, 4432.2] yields 3.62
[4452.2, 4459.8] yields 3.31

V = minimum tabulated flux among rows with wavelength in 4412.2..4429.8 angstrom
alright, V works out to 3.636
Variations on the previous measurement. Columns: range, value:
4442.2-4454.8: 3.265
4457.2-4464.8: 3.341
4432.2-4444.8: 3.507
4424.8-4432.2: 3.596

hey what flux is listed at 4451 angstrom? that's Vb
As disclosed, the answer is 3.265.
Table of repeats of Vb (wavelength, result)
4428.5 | 3.636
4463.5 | 3.382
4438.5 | 3.507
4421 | 3.91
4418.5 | 3.772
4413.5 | 3.91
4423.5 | 3.819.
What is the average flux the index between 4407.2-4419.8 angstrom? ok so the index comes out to 3.96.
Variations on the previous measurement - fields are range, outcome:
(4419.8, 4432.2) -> 3.76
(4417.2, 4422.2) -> 3.84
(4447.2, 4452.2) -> 3.38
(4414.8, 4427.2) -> 3.85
